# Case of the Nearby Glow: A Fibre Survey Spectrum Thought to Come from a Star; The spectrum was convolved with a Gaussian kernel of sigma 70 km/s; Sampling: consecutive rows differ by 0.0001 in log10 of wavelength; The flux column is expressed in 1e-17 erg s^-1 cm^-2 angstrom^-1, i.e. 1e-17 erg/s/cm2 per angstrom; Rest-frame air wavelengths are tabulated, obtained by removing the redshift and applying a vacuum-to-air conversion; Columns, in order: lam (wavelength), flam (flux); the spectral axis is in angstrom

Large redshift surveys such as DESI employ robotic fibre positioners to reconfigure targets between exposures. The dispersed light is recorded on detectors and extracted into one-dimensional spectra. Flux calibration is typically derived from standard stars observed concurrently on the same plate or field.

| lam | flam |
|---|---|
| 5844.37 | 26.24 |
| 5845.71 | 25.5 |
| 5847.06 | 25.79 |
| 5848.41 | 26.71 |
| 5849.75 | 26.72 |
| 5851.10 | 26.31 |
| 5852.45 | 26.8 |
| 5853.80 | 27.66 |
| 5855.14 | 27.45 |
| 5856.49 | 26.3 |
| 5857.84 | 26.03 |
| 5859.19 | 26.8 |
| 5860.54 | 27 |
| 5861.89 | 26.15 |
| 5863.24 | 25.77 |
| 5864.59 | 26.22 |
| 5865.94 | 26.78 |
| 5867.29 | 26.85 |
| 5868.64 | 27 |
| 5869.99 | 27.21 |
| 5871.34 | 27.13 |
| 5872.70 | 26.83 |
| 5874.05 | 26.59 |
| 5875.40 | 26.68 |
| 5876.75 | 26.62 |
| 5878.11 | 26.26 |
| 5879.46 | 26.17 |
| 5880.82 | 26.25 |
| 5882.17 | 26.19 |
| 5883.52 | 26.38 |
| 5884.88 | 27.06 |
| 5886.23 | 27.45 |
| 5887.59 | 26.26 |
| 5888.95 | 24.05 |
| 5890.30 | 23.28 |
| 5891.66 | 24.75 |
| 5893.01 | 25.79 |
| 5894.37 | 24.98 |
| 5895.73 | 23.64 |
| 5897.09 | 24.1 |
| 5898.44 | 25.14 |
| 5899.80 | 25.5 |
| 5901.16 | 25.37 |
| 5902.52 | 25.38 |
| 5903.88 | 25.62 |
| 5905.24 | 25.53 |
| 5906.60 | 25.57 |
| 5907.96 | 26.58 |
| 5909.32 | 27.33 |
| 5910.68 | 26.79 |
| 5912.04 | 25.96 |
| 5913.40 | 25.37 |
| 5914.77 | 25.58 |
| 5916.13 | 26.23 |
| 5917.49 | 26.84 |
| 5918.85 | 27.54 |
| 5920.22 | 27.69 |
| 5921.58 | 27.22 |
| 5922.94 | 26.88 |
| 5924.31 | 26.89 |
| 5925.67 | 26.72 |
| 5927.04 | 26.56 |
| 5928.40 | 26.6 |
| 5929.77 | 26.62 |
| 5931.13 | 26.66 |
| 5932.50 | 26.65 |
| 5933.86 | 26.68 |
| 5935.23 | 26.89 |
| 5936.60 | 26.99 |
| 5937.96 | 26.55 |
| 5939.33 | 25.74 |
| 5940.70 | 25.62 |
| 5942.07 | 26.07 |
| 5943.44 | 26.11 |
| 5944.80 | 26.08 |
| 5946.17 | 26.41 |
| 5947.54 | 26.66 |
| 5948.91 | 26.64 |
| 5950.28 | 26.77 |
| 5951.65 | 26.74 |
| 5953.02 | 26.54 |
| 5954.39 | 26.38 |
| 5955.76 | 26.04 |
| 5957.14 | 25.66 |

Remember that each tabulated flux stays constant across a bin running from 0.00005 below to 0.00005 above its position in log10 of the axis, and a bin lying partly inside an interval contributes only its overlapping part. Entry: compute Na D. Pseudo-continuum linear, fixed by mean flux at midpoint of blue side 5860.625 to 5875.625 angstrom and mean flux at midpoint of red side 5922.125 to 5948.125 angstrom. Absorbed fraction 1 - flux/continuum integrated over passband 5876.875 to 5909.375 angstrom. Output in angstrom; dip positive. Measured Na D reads 1.24 angstrom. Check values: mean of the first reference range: 26.7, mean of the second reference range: 26.5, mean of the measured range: 25.6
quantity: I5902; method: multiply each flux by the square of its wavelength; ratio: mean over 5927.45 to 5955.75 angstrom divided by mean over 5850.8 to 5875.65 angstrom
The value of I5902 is 1.0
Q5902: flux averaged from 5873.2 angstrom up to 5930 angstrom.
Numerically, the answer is 26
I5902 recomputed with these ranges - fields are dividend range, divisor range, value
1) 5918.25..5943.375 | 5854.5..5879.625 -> 1.02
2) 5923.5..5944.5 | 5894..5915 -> 1.05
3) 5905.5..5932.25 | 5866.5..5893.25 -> 1.03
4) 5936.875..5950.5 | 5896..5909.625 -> 1.04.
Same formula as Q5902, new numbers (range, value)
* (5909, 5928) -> 26.7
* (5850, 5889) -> 26.6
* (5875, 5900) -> 25.6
